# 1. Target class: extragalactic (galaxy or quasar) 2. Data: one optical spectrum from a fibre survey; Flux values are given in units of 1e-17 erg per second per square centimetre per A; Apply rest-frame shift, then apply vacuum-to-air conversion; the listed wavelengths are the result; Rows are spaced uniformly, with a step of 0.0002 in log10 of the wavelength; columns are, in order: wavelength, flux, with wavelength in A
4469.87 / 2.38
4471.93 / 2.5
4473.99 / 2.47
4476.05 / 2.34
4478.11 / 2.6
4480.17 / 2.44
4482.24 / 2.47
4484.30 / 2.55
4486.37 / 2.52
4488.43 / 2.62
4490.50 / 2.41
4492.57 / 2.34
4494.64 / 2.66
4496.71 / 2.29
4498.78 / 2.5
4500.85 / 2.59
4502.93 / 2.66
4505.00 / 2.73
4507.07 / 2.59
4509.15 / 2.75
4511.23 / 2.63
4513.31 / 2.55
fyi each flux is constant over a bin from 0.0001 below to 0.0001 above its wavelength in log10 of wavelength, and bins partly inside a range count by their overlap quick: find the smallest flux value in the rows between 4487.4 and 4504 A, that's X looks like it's 2.29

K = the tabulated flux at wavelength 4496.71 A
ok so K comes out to 2.29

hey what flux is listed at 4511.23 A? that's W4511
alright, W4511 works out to 2.63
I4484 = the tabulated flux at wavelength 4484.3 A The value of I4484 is 2.55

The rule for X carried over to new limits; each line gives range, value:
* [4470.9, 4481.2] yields 2.34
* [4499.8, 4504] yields 2.59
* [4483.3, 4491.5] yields 2.41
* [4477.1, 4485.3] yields 2.44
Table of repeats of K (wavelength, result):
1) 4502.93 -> 2.66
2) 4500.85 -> 2.59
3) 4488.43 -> 2.62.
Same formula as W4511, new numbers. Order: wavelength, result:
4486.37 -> 2.52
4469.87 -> 2.38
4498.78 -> 2.5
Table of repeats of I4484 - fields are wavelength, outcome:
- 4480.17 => 2.44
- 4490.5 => 2.41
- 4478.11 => 2.6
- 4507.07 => 2.59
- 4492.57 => 2.34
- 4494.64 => 2.66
